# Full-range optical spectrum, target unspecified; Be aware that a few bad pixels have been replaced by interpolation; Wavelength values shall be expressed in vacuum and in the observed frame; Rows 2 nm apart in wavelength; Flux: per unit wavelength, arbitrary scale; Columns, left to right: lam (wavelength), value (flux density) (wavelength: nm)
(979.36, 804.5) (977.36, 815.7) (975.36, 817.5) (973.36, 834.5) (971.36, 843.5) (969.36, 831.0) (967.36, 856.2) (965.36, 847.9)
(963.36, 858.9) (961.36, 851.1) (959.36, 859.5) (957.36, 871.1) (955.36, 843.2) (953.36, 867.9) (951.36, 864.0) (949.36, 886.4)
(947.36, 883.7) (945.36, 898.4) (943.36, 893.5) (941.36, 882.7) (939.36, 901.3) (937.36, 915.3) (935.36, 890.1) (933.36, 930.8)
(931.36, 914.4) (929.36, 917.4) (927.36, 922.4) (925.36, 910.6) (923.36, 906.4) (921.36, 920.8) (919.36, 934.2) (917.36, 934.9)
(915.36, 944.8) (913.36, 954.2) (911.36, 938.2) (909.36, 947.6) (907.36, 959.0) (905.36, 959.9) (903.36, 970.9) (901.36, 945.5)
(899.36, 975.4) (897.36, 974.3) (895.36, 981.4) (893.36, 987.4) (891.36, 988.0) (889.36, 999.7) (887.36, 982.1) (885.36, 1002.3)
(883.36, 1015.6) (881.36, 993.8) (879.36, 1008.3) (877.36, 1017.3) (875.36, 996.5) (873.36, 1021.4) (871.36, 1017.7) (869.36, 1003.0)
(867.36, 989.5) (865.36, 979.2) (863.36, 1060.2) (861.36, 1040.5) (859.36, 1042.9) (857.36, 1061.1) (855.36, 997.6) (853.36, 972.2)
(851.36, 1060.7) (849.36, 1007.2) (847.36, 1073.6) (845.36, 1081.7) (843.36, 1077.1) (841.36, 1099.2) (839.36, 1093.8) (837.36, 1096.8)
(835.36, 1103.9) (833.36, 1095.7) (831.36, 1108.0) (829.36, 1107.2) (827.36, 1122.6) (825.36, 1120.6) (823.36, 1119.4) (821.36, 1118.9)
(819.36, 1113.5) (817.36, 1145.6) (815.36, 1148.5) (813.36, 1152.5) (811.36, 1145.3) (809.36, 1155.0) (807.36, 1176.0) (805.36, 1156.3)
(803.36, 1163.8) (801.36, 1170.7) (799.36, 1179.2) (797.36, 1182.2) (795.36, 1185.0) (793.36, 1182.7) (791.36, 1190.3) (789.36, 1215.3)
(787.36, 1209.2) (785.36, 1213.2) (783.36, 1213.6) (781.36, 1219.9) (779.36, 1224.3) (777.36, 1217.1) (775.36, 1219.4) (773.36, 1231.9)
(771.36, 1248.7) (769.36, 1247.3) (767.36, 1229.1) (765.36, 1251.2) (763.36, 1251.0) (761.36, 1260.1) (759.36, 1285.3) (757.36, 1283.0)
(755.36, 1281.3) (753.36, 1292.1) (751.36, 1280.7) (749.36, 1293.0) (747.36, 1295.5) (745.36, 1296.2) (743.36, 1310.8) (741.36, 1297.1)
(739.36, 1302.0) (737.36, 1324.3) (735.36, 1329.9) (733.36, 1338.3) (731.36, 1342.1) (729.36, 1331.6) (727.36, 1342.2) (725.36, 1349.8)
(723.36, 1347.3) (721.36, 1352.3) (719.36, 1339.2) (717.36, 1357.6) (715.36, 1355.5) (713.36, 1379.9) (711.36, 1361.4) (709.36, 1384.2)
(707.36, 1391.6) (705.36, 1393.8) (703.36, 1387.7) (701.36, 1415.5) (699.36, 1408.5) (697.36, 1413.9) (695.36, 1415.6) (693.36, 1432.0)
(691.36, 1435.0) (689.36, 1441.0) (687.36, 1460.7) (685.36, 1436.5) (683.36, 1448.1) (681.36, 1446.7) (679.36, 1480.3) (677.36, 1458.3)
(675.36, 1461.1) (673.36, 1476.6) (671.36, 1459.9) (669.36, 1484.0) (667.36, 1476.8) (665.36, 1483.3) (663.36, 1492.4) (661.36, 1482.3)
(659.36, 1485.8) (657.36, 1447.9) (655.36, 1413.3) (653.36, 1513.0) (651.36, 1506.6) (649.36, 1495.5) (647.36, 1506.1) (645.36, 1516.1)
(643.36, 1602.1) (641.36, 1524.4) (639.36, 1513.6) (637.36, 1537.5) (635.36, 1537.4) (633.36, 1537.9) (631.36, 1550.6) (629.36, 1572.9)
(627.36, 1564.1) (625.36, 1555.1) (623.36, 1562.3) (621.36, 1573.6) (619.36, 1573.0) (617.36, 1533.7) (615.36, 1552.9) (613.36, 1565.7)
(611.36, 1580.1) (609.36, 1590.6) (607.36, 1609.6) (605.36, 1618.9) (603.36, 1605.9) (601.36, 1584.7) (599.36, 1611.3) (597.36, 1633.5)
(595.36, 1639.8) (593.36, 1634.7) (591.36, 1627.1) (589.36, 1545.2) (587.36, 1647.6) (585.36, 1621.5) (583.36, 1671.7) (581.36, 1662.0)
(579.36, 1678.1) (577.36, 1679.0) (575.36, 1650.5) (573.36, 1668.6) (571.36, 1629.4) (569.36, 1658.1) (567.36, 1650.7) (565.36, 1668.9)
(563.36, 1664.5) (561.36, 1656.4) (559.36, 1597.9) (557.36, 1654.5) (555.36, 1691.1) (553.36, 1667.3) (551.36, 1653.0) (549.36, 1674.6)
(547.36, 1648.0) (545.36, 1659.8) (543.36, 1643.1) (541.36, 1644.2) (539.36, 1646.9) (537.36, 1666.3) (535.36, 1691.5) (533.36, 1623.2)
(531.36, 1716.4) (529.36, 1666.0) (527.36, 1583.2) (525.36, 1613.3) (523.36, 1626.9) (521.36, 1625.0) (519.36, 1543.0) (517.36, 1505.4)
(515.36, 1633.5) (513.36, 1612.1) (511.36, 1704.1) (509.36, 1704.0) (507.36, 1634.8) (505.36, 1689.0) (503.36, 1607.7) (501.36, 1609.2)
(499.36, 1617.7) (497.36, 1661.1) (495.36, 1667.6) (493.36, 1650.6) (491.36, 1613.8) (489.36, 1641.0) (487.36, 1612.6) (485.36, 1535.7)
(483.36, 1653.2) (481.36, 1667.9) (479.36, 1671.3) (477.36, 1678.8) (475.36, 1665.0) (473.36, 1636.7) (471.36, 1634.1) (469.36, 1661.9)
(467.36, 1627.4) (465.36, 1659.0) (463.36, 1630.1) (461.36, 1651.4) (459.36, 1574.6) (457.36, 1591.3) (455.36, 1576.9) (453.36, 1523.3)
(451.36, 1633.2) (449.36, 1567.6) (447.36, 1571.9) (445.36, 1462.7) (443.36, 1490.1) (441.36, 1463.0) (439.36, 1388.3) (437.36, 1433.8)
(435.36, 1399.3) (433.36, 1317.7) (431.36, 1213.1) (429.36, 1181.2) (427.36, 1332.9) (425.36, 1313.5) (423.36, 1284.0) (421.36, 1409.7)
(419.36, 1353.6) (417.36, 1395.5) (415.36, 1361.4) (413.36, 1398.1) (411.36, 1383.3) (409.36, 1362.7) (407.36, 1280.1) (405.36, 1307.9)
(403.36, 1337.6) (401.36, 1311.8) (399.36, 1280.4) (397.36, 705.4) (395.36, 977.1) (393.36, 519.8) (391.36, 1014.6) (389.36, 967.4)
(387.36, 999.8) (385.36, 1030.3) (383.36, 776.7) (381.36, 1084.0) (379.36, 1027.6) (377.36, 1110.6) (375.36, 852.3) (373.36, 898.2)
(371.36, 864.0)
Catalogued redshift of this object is 0.00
